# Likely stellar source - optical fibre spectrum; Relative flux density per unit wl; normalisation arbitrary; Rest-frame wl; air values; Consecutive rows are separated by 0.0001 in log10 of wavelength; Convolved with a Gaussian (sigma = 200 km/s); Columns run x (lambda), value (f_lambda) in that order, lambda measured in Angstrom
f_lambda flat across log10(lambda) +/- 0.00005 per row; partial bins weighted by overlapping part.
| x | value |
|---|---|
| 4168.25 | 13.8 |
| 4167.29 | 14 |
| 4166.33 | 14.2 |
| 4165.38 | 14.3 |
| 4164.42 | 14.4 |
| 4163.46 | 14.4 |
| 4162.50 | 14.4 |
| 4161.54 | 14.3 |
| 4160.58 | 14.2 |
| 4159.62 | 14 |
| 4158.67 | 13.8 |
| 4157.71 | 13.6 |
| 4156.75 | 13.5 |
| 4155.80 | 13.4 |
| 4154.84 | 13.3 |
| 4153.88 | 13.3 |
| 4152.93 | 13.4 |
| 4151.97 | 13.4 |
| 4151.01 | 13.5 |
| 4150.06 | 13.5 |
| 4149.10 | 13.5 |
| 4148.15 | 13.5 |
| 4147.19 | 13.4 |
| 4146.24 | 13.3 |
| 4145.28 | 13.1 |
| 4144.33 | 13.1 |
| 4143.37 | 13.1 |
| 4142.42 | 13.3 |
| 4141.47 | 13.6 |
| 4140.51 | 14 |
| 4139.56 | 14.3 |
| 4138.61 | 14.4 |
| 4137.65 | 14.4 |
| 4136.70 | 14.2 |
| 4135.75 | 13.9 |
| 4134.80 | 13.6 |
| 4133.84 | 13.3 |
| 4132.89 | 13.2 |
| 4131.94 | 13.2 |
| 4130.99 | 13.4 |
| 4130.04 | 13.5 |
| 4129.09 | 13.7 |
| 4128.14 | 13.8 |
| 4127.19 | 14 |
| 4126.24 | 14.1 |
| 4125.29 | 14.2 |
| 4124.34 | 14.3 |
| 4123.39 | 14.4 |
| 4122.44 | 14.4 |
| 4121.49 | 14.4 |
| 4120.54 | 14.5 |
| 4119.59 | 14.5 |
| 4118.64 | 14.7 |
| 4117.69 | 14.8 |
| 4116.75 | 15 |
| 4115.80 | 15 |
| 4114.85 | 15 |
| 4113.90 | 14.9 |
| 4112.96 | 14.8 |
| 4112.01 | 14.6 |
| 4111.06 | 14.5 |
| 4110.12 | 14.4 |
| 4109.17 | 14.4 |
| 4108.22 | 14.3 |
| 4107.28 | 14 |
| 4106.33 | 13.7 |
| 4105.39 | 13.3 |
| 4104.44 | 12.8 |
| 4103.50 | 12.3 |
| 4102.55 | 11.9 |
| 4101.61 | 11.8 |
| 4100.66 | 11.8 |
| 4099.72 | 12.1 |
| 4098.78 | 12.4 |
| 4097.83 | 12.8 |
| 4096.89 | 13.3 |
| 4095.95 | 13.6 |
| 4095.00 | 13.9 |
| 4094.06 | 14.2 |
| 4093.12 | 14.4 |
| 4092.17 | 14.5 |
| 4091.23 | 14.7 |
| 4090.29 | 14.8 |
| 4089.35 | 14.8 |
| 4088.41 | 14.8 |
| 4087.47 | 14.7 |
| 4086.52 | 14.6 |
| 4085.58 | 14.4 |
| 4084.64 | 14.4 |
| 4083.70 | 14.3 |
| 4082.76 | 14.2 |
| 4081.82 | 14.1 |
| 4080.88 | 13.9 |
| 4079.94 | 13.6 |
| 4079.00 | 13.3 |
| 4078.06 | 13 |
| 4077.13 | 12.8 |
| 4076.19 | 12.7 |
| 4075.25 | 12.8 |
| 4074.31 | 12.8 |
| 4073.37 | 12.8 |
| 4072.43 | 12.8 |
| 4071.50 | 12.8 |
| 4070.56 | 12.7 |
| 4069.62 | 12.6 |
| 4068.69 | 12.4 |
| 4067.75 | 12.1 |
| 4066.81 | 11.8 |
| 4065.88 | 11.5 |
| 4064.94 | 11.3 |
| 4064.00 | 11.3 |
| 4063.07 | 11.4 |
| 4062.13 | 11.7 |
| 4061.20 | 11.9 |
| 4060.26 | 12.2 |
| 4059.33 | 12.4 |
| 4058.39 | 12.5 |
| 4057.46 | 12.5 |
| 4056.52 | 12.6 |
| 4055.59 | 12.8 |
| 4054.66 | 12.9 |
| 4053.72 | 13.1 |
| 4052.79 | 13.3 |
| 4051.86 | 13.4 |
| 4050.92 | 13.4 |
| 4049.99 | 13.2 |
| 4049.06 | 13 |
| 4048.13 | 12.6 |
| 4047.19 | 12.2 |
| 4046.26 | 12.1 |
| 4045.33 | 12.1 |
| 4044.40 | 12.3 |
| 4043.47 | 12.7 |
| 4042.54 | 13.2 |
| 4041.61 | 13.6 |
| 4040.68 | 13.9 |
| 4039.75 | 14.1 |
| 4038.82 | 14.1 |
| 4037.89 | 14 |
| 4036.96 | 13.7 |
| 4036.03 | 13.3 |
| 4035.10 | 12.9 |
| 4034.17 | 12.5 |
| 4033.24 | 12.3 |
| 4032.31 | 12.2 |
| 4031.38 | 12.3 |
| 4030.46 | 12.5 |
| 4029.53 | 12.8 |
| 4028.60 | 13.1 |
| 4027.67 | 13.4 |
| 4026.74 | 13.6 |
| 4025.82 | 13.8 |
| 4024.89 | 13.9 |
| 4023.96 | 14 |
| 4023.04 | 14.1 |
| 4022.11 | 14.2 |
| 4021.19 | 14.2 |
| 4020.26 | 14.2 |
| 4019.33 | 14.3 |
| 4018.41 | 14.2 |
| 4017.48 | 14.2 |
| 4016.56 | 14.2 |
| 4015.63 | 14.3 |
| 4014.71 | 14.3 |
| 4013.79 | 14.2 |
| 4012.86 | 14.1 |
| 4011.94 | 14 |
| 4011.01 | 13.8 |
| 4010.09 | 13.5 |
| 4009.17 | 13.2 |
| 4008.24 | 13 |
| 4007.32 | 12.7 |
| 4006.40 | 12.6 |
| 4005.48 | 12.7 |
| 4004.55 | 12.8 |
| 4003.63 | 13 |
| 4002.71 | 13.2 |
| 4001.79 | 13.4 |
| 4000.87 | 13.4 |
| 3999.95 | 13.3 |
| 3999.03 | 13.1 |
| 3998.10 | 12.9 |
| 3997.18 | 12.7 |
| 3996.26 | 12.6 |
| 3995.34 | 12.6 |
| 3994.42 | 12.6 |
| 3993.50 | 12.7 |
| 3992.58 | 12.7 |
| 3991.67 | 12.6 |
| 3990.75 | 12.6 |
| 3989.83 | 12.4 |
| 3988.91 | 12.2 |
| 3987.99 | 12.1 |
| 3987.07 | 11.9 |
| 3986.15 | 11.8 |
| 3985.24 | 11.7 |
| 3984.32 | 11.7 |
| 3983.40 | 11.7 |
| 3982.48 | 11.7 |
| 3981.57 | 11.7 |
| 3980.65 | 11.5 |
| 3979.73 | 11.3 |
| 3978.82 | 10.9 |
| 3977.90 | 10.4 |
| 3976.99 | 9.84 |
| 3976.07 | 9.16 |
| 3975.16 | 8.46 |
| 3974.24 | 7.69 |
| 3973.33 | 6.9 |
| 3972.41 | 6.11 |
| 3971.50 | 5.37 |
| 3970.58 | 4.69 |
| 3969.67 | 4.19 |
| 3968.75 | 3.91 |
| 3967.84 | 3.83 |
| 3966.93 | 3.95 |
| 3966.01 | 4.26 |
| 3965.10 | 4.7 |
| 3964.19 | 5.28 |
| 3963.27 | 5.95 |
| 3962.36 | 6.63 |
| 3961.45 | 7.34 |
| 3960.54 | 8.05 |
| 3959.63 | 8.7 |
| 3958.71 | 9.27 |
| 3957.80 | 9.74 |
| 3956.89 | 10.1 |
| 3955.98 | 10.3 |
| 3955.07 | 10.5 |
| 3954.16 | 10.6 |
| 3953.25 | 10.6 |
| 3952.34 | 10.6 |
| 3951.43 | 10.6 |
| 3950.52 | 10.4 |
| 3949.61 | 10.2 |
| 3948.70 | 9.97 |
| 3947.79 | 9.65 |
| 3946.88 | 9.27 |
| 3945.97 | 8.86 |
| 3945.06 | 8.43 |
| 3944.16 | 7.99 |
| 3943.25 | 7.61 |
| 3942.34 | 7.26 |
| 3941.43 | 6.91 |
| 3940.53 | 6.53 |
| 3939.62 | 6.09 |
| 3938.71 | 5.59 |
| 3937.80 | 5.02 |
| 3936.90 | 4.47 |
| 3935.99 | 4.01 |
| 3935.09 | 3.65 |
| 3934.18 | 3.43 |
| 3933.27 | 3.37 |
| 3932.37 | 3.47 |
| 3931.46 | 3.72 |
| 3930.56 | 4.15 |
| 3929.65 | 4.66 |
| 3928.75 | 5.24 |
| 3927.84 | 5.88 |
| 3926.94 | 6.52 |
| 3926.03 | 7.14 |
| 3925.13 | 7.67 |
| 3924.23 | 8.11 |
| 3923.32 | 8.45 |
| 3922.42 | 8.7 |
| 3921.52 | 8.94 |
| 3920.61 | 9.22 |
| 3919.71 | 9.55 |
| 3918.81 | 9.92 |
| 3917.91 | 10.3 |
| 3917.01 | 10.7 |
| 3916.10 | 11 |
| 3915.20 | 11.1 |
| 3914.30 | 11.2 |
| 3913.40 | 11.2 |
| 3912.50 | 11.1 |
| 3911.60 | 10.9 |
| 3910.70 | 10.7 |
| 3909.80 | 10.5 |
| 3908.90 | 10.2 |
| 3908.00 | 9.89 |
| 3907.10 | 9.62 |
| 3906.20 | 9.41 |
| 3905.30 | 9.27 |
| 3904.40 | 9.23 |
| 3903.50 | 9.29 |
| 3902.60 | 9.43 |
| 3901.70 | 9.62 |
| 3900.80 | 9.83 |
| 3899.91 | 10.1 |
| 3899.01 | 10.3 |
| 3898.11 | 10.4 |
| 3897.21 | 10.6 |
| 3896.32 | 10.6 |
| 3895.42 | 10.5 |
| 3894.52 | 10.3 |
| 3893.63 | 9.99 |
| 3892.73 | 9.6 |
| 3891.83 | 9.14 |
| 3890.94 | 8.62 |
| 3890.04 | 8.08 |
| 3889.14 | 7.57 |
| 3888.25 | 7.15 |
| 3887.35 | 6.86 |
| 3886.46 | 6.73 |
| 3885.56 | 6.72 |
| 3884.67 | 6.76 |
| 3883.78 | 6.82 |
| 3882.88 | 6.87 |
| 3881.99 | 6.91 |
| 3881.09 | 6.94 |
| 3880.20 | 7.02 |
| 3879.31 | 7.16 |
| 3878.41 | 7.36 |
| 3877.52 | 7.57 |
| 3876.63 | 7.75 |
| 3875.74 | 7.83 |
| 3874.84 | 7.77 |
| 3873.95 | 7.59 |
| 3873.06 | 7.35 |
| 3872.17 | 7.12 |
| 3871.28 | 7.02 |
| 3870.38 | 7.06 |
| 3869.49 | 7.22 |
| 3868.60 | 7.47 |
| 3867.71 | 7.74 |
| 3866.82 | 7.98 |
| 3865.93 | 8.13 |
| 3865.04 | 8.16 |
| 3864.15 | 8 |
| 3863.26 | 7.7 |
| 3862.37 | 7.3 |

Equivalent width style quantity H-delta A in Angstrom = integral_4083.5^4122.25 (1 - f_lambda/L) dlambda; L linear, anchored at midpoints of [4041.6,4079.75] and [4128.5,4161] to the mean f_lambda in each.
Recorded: -2.8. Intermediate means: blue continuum 12.5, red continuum 13.6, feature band 14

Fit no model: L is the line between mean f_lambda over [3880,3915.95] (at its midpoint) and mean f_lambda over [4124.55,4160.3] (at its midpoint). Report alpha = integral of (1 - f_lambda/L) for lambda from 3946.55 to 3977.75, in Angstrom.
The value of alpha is 7.5 Angstrom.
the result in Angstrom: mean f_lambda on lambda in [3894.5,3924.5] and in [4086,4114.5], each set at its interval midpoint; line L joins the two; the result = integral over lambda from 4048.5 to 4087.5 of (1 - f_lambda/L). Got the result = 0.8 Angstrom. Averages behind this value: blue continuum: 10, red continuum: 13.8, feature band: 12.9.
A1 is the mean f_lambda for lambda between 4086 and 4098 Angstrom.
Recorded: 14.3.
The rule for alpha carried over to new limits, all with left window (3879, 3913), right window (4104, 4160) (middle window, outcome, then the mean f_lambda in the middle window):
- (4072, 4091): -1.4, 13.8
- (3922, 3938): 7.0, 5.42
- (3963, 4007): 2.8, 10.2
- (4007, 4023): -3.4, 13.9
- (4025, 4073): -2.3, 12.7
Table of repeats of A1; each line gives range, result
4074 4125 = 13.9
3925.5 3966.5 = 7.17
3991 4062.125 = 13.2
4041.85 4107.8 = 13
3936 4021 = 10.3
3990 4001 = 12.8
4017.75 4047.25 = 13.3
